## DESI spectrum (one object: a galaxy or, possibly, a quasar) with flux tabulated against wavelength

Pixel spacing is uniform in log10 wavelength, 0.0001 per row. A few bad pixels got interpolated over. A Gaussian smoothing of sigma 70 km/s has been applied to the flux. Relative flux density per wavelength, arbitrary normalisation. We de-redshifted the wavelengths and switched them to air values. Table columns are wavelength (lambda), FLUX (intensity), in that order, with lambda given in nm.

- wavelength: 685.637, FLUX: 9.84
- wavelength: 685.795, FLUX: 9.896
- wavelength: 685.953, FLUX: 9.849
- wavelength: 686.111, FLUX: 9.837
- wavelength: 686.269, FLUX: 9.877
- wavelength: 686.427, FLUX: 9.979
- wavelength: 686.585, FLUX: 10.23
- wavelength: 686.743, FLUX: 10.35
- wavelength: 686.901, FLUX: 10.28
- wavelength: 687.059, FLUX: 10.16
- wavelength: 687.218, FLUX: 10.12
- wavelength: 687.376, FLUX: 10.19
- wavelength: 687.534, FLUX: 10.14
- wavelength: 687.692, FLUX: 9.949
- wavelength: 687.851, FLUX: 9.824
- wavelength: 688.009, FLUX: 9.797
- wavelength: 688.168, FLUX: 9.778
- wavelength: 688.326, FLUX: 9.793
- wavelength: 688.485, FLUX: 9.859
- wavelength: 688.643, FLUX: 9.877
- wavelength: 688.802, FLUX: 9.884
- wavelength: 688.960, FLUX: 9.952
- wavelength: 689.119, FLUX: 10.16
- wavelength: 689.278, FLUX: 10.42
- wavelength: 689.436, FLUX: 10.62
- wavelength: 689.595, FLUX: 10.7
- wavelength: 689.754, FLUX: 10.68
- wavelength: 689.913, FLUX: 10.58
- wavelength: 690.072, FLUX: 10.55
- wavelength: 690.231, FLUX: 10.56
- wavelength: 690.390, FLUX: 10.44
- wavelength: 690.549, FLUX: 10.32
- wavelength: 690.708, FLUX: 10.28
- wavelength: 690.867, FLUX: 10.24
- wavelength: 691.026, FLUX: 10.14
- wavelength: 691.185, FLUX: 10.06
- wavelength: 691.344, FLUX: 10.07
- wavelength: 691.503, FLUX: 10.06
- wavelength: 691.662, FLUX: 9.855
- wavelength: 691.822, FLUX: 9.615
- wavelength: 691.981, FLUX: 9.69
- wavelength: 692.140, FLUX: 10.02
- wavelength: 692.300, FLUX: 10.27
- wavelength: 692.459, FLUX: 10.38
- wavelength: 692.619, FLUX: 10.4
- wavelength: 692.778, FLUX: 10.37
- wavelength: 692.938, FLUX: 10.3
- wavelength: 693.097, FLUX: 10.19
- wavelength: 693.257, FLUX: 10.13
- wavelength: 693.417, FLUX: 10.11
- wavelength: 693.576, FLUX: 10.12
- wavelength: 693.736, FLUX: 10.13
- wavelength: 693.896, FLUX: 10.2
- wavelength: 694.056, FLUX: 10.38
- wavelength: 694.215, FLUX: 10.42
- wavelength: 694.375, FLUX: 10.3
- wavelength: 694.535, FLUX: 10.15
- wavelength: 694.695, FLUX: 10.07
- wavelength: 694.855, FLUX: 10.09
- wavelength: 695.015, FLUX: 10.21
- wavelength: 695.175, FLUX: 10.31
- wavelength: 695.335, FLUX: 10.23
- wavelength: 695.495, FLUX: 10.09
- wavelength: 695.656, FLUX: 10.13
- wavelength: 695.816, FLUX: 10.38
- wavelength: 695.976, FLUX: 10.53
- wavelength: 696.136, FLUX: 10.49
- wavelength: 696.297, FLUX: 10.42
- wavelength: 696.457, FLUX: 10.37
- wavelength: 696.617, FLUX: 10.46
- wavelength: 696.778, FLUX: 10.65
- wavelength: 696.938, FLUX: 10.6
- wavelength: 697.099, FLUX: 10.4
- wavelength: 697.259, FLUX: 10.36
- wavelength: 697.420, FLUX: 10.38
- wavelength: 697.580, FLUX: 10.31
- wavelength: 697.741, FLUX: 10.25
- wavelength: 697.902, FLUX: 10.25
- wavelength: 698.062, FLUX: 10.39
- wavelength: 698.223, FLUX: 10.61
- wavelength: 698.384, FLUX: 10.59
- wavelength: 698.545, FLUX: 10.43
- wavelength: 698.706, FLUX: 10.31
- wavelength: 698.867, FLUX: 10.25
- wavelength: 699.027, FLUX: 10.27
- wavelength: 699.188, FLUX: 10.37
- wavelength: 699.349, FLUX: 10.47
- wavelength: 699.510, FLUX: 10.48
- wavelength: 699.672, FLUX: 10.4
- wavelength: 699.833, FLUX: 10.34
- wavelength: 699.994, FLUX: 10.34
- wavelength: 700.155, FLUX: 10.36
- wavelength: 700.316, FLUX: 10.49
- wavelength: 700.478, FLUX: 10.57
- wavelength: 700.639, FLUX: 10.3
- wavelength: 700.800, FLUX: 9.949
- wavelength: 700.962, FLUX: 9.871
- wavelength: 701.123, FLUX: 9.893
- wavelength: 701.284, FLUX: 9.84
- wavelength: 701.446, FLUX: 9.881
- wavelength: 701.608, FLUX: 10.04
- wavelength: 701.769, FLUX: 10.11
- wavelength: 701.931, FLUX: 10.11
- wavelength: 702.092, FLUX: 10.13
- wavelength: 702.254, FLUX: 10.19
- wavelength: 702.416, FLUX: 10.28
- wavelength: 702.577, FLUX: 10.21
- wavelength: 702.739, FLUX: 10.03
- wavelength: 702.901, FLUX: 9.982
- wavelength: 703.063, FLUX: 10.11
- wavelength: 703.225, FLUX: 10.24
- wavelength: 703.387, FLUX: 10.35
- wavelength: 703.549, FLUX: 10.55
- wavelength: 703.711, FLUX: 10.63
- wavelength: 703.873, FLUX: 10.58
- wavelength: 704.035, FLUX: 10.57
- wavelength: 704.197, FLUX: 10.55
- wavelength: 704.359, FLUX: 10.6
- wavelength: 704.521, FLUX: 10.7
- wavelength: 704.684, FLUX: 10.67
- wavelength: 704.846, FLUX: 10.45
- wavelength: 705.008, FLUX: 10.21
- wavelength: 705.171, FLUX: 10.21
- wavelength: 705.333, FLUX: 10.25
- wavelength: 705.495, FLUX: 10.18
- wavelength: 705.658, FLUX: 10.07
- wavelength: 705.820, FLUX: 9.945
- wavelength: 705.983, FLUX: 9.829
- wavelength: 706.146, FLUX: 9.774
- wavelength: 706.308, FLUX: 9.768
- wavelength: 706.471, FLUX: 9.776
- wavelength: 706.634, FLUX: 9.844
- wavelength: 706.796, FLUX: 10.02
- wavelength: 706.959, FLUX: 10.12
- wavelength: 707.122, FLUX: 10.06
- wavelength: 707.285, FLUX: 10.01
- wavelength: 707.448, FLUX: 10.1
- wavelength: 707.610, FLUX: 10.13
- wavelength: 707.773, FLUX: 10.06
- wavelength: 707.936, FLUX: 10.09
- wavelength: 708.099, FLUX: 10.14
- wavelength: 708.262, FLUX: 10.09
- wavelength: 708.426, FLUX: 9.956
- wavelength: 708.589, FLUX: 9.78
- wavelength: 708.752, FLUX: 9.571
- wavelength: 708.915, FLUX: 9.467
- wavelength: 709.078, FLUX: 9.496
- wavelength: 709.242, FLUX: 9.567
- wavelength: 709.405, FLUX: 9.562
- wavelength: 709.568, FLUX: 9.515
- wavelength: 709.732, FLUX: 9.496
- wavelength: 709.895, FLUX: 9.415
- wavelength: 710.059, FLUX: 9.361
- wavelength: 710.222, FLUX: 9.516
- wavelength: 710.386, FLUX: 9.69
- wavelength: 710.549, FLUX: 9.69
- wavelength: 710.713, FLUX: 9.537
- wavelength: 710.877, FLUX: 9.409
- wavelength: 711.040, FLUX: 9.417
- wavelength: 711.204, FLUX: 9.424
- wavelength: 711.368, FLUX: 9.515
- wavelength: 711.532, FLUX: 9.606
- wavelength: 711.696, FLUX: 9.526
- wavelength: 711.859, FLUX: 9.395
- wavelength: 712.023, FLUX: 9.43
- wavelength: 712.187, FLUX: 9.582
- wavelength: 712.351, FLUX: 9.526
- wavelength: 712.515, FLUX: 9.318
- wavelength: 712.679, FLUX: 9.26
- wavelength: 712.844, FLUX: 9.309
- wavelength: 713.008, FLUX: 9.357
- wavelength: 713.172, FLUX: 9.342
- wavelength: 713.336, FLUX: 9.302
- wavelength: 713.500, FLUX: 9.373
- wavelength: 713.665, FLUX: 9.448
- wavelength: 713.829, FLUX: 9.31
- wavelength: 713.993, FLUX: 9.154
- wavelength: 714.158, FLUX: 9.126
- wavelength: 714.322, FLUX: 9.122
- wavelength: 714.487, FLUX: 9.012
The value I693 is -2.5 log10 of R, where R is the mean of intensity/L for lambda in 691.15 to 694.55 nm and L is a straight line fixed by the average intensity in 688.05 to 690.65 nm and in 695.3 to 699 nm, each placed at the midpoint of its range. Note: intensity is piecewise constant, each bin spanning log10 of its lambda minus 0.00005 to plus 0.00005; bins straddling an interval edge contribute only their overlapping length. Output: 0.017 mag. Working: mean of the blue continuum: 10.3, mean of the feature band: 10.1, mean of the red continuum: 10.4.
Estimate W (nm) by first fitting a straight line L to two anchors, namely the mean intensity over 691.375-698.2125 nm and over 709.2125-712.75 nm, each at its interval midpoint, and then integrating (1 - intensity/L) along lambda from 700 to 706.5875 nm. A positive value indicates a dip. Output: -0.24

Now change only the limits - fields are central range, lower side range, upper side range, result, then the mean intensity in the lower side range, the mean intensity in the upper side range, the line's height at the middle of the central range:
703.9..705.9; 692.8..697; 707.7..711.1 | -0.105 nm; 10.3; 9.66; 9.85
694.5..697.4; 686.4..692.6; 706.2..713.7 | -0.099 nm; 10.2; 9.64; 9.99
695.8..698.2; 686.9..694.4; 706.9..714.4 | -0.105 nm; 10.2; 9.58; 9.98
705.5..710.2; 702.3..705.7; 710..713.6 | 0.040 nm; 10.4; 9.45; 9.91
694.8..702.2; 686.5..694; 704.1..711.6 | -0.194 nm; 10.2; 9.88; 10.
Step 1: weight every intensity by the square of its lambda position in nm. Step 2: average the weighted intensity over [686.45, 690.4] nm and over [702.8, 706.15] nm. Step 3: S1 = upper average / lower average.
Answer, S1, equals 1.1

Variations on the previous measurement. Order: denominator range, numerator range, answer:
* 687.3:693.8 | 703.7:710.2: 1.03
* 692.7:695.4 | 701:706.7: 1.03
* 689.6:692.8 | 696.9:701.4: 1.03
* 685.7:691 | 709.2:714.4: 0.99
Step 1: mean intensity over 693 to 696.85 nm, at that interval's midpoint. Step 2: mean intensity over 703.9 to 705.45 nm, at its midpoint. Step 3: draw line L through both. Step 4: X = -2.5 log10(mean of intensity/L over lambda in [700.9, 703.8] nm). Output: 0.03 mag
